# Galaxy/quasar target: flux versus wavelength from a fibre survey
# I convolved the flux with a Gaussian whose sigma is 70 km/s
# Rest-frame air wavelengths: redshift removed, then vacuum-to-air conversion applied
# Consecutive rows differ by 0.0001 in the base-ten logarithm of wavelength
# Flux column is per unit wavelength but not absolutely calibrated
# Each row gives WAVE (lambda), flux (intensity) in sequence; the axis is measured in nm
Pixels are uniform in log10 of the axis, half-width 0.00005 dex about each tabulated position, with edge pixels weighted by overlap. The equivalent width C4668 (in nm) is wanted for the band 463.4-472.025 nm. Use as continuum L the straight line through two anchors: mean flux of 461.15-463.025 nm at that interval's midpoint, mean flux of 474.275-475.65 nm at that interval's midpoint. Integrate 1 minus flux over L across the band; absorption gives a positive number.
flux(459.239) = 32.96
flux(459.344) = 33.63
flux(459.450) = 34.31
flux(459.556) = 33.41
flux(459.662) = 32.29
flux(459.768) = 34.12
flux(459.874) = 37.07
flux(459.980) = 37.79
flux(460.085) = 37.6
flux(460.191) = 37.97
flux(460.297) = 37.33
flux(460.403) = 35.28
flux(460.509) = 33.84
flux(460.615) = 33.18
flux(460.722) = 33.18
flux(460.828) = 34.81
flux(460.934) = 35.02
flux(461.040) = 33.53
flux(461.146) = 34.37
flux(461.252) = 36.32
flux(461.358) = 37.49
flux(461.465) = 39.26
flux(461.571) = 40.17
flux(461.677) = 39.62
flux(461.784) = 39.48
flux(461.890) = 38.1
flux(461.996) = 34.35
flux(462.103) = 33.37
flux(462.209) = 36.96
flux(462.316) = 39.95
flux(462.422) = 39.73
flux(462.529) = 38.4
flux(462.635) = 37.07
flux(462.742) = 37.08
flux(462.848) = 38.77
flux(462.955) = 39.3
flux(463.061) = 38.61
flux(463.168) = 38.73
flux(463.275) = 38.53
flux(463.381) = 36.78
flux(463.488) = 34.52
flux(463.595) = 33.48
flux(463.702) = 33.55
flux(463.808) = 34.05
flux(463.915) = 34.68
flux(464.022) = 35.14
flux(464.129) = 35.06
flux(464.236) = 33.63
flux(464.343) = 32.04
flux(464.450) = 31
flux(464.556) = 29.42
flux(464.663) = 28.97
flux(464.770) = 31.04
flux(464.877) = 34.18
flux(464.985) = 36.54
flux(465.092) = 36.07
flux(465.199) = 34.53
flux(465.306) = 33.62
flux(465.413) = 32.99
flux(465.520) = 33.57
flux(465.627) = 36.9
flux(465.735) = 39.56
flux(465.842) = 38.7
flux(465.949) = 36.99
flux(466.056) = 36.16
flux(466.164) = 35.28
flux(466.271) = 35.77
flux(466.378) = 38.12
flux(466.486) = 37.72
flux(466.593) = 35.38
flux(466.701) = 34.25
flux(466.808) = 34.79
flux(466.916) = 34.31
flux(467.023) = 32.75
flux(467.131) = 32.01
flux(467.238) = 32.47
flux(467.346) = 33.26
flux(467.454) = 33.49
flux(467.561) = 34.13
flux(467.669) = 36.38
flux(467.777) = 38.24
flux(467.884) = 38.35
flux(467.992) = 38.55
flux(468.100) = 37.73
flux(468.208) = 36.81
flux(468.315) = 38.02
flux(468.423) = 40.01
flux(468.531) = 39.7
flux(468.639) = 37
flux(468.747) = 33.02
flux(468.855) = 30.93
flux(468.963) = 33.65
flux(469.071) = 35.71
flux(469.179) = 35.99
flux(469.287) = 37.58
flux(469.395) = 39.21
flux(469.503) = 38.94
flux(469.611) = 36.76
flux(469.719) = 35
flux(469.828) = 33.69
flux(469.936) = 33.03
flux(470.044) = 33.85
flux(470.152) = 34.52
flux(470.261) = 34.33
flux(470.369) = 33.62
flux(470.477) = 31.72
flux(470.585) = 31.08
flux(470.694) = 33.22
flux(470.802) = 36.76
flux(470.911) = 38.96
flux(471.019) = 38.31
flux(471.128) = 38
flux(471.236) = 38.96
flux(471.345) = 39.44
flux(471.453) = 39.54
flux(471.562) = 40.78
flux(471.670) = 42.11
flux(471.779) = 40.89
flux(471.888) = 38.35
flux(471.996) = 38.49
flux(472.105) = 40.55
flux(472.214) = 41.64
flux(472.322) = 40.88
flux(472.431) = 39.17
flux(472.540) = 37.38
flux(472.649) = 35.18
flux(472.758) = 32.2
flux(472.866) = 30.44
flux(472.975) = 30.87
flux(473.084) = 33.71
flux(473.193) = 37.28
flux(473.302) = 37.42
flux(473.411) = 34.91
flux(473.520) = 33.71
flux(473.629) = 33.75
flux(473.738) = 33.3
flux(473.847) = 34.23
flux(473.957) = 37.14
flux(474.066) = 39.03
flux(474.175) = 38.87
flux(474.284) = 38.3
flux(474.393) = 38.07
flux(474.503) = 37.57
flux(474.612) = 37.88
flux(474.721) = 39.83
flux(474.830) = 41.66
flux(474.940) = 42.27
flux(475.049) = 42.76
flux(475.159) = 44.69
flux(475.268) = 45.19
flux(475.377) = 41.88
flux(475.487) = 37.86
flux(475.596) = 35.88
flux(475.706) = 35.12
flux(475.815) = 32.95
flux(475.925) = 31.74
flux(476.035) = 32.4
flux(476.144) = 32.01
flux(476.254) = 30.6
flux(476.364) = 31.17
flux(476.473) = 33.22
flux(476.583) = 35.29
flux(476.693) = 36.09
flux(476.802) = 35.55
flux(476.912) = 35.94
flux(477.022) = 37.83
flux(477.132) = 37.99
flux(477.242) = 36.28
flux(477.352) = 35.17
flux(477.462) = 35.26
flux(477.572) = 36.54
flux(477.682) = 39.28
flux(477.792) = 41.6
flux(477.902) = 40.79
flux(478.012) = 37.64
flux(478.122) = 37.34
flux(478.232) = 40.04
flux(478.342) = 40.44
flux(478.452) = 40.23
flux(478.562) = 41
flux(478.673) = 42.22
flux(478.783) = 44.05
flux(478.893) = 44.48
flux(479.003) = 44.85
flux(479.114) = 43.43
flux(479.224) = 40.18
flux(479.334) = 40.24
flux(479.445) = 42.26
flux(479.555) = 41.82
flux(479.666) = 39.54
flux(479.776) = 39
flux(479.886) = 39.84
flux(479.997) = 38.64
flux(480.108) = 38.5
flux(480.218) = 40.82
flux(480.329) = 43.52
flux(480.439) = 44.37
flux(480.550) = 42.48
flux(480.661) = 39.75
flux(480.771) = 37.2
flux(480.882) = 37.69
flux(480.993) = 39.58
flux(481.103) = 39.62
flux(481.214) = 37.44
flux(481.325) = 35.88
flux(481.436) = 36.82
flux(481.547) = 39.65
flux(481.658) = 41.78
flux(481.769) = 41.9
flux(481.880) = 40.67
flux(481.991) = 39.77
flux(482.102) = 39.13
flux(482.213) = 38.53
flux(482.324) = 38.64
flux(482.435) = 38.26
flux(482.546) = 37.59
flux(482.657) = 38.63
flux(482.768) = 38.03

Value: 0.749 nm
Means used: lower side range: 37.9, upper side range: 40.4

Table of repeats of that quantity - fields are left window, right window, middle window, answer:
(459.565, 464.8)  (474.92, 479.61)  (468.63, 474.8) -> 0.16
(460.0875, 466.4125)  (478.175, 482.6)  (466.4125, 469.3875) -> 0.11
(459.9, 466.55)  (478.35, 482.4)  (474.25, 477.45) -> 0.18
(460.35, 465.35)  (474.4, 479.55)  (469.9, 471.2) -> 0.08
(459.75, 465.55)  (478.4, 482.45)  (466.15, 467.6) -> 0.09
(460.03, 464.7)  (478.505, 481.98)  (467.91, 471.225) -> 0.17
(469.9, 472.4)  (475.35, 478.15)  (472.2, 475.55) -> -0.10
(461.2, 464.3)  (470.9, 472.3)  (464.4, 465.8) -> 0.15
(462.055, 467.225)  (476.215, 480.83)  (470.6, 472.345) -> -0.08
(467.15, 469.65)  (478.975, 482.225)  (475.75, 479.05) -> 0.16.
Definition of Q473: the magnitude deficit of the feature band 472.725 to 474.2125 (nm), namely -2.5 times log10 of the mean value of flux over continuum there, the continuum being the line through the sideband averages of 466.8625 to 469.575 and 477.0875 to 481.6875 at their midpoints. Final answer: 0.09 mag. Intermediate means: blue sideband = 35.9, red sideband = 39.9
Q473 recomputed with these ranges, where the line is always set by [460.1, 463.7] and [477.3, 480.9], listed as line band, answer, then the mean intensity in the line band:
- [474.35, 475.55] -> -0.038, 40.9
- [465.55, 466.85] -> 0.031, 36.6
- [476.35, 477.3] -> 0.121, 35.7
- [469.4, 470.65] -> 0.120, 34.4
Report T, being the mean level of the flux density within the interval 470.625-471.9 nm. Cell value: 38.7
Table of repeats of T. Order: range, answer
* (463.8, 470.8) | 35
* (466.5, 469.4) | 35.7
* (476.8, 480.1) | 39.7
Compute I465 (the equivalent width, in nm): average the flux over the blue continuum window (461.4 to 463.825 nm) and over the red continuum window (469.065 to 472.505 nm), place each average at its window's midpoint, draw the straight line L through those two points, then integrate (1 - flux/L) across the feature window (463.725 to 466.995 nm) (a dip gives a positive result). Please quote 0.24 nm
